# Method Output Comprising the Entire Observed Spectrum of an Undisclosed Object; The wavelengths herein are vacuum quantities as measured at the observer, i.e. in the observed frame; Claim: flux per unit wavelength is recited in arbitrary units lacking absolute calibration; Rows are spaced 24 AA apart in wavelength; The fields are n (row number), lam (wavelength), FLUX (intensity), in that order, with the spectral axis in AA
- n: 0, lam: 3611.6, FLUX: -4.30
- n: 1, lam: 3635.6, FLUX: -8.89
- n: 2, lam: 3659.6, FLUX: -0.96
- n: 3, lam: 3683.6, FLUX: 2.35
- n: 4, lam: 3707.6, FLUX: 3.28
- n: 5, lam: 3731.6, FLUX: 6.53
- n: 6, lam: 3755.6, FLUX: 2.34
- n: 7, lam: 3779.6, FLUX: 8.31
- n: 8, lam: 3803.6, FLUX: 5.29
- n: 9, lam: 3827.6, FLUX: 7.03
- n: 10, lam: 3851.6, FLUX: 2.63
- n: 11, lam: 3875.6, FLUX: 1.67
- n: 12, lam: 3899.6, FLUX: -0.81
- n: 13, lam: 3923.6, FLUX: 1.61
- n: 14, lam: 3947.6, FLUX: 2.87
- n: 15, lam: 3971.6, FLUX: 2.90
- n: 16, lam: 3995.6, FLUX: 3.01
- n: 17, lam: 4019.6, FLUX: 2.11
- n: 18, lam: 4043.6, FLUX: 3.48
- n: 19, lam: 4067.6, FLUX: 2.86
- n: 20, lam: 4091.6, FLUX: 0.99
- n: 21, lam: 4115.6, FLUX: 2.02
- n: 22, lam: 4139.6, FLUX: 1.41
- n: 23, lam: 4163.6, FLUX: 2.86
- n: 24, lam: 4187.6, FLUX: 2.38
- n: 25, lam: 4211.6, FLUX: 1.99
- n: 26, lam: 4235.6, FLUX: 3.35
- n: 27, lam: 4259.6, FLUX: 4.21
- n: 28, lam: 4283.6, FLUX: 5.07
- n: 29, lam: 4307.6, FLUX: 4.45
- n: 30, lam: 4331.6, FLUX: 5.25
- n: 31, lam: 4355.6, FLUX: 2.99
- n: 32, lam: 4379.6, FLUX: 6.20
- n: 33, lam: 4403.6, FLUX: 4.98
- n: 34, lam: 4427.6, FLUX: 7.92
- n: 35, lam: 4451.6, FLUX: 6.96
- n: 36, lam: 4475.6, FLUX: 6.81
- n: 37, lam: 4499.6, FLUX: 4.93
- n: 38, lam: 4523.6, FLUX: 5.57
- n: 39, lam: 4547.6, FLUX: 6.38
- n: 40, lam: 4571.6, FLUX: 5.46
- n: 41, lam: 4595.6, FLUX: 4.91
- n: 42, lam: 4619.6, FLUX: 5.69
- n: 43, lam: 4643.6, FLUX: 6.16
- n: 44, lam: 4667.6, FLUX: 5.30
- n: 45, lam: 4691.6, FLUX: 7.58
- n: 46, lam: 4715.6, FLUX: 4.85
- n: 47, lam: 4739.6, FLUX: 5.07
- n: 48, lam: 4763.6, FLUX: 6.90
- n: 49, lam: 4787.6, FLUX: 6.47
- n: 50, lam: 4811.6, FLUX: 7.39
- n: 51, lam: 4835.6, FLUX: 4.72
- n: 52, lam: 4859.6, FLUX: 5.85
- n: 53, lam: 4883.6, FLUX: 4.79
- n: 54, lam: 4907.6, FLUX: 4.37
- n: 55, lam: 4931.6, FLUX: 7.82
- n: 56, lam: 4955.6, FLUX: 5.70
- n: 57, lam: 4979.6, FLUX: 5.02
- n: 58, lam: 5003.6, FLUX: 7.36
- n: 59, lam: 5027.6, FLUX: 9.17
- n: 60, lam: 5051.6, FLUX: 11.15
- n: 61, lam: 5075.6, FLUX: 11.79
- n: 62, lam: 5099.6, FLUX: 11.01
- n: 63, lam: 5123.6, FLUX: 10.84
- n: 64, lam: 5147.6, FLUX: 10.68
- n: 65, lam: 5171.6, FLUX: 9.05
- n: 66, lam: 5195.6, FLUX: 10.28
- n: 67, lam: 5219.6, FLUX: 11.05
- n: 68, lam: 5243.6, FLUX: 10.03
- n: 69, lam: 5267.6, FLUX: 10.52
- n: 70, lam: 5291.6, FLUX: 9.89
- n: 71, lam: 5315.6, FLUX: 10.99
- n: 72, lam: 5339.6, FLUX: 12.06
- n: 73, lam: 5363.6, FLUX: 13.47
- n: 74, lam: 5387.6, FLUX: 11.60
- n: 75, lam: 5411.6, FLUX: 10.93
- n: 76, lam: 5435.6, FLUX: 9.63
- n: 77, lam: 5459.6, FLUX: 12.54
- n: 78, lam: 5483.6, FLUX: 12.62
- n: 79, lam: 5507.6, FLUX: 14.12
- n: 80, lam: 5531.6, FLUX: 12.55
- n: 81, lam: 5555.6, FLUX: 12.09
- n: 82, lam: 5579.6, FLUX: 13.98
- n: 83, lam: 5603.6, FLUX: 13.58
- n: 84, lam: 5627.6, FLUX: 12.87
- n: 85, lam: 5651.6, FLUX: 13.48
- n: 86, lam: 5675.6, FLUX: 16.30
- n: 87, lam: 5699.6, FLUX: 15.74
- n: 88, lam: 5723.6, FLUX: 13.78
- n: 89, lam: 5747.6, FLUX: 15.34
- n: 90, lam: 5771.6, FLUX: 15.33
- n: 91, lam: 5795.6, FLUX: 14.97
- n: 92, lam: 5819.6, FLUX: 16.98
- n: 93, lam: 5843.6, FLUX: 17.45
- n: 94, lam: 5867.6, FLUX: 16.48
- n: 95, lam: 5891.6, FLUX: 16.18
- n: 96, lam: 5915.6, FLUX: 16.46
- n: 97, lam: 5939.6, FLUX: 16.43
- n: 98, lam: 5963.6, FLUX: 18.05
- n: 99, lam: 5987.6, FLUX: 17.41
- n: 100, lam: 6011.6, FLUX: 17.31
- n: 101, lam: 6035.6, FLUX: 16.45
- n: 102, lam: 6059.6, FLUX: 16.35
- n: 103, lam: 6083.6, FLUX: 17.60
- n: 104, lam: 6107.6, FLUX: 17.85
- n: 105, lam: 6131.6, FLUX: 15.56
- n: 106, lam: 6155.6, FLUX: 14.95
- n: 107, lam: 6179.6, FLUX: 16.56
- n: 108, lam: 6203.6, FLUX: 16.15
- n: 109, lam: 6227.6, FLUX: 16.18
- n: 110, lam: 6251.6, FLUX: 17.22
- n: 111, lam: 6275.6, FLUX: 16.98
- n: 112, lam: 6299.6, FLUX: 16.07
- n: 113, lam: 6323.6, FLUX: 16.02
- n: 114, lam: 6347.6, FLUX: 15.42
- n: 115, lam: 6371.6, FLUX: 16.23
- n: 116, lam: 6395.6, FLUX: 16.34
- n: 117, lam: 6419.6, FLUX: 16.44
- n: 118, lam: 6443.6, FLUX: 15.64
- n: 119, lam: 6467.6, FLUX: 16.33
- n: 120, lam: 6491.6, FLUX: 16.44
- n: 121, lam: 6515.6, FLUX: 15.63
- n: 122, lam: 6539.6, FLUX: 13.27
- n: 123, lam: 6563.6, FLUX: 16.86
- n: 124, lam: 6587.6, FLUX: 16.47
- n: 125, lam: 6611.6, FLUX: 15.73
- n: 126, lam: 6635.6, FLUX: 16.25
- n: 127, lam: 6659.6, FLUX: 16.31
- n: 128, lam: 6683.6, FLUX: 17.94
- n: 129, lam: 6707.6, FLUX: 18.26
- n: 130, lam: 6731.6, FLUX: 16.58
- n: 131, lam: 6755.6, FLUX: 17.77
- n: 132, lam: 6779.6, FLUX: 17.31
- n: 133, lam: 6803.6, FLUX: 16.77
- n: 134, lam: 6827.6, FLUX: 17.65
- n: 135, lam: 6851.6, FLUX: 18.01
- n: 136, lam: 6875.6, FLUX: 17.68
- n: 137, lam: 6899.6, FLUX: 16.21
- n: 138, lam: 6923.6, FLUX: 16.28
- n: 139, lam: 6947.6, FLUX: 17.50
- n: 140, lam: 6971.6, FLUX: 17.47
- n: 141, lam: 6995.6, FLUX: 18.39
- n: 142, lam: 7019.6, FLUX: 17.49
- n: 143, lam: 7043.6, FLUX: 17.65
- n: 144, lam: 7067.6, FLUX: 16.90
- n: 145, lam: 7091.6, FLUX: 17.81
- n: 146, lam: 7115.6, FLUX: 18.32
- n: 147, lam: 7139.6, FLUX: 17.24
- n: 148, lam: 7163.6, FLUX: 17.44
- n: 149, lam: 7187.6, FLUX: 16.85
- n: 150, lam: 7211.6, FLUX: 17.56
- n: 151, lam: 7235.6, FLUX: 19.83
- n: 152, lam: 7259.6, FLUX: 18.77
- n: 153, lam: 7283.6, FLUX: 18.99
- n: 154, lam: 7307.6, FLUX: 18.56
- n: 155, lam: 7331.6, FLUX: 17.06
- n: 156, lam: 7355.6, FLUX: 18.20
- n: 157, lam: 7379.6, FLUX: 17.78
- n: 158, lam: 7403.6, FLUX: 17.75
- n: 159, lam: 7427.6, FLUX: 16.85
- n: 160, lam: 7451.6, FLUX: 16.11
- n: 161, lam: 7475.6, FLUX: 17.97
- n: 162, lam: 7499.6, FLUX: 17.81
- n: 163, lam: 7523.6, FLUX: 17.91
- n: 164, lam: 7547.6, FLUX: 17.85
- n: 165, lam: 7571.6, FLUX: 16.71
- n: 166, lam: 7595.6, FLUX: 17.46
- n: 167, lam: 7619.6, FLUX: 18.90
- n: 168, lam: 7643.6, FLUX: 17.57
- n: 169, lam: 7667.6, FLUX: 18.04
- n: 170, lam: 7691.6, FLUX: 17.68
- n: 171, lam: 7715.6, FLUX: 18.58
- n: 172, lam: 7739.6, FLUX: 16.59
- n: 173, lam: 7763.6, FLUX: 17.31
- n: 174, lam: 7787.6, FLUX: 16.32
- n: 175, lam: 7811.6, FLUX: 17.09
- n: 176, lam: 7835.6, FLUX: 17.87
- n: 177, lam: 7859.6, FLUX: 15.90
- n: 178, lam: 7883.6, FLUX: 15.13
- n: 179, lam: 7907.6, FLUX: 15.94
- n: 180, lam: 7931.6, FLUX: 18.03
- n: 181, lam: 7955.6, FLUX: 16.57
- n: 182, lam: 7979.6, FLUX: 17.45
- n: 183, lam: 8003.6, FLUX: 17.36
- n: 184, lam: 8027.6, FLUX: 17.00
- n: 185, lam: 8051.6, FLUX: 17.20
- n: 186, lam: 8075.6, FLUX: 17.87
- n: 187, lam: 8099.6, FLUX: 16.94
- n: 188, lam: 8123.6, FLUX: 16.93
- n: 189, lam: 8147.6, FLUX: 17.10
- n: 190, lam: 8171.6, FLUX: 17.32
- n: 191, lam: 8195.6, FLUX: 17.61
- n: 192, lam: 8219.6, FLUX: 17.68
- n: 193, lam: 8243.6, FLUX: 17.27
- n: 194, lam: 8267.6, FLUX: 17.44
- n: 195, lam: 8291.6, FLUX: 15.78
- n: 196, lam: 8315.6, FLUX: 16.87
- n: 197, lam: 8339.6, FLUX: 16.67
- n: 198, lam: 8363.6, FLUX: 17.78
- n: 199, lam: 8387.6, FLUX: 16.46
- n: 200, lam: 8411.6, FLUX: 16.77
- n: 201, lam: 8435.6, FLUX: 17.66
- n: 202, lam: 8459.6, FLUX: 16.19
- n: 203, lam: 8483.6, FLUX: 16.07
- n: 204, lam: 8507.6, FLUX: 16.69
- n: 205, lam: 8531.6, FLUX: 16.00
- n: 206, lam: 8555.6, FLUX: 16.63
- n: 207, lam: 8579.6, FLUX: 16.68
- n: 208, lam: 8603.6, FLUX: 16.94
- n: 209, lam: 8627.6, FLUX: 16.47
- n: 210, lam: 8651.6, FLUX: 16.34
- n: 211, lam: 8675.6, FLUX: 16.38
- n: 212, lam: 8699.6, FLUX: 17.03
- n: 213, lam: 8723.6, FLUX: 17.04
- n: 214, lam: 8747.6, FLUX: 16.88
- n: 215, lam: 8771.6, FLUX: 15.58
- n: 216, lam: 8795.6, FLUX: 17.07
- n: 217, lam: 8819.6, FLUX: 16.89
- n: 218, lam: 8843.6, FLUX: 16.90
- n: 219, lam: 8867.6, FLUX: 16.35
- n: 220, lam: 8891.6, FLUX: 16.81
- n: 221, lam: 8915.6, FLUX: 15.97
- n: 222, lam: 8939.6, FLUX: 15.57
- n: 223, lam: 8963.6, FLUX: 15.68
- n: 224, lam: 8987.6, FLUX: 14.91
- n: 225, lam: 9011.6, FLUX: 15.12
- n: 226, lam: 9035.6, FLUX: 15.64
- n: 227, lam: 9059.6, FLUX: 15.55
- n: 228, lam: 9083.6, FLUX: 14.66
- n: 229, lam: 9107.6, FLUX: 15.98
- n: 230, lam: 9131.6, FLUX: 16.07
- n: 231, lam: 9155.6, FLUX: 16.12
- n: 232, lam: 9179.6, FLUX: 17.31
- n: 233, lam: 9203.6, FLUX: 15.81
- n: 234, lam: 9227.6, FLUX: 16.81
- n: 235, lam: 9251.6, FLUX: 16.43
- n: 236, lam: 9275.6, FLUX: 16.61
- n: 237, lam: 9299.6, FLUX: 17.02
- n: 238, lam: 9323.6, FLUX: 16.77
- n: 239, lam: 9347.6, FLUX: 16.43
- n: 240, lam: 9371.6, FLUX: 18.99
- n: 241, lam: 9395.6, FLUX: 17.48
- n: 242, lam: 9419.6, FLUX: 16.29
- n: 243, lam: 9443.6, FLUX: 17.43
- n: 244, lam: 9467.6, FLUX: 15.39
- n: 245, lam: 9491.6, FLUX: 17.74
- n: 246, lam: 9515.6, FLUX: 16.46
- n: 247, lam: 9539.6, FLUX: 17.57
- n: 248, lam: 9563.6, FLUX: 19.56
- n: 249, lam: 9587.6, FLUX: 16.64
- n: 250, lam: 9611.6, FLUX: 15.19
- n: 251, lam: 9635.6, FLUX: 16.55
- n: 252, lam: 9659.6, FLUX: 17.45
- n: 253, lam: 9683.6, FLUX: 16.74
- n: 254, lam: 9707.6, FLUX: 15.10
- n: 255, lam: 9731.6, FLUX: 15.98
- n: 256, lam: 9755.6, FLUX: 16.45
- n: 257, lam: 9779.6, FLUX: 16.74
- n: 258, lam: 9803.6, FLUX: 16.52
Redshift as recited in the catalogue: 0.263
